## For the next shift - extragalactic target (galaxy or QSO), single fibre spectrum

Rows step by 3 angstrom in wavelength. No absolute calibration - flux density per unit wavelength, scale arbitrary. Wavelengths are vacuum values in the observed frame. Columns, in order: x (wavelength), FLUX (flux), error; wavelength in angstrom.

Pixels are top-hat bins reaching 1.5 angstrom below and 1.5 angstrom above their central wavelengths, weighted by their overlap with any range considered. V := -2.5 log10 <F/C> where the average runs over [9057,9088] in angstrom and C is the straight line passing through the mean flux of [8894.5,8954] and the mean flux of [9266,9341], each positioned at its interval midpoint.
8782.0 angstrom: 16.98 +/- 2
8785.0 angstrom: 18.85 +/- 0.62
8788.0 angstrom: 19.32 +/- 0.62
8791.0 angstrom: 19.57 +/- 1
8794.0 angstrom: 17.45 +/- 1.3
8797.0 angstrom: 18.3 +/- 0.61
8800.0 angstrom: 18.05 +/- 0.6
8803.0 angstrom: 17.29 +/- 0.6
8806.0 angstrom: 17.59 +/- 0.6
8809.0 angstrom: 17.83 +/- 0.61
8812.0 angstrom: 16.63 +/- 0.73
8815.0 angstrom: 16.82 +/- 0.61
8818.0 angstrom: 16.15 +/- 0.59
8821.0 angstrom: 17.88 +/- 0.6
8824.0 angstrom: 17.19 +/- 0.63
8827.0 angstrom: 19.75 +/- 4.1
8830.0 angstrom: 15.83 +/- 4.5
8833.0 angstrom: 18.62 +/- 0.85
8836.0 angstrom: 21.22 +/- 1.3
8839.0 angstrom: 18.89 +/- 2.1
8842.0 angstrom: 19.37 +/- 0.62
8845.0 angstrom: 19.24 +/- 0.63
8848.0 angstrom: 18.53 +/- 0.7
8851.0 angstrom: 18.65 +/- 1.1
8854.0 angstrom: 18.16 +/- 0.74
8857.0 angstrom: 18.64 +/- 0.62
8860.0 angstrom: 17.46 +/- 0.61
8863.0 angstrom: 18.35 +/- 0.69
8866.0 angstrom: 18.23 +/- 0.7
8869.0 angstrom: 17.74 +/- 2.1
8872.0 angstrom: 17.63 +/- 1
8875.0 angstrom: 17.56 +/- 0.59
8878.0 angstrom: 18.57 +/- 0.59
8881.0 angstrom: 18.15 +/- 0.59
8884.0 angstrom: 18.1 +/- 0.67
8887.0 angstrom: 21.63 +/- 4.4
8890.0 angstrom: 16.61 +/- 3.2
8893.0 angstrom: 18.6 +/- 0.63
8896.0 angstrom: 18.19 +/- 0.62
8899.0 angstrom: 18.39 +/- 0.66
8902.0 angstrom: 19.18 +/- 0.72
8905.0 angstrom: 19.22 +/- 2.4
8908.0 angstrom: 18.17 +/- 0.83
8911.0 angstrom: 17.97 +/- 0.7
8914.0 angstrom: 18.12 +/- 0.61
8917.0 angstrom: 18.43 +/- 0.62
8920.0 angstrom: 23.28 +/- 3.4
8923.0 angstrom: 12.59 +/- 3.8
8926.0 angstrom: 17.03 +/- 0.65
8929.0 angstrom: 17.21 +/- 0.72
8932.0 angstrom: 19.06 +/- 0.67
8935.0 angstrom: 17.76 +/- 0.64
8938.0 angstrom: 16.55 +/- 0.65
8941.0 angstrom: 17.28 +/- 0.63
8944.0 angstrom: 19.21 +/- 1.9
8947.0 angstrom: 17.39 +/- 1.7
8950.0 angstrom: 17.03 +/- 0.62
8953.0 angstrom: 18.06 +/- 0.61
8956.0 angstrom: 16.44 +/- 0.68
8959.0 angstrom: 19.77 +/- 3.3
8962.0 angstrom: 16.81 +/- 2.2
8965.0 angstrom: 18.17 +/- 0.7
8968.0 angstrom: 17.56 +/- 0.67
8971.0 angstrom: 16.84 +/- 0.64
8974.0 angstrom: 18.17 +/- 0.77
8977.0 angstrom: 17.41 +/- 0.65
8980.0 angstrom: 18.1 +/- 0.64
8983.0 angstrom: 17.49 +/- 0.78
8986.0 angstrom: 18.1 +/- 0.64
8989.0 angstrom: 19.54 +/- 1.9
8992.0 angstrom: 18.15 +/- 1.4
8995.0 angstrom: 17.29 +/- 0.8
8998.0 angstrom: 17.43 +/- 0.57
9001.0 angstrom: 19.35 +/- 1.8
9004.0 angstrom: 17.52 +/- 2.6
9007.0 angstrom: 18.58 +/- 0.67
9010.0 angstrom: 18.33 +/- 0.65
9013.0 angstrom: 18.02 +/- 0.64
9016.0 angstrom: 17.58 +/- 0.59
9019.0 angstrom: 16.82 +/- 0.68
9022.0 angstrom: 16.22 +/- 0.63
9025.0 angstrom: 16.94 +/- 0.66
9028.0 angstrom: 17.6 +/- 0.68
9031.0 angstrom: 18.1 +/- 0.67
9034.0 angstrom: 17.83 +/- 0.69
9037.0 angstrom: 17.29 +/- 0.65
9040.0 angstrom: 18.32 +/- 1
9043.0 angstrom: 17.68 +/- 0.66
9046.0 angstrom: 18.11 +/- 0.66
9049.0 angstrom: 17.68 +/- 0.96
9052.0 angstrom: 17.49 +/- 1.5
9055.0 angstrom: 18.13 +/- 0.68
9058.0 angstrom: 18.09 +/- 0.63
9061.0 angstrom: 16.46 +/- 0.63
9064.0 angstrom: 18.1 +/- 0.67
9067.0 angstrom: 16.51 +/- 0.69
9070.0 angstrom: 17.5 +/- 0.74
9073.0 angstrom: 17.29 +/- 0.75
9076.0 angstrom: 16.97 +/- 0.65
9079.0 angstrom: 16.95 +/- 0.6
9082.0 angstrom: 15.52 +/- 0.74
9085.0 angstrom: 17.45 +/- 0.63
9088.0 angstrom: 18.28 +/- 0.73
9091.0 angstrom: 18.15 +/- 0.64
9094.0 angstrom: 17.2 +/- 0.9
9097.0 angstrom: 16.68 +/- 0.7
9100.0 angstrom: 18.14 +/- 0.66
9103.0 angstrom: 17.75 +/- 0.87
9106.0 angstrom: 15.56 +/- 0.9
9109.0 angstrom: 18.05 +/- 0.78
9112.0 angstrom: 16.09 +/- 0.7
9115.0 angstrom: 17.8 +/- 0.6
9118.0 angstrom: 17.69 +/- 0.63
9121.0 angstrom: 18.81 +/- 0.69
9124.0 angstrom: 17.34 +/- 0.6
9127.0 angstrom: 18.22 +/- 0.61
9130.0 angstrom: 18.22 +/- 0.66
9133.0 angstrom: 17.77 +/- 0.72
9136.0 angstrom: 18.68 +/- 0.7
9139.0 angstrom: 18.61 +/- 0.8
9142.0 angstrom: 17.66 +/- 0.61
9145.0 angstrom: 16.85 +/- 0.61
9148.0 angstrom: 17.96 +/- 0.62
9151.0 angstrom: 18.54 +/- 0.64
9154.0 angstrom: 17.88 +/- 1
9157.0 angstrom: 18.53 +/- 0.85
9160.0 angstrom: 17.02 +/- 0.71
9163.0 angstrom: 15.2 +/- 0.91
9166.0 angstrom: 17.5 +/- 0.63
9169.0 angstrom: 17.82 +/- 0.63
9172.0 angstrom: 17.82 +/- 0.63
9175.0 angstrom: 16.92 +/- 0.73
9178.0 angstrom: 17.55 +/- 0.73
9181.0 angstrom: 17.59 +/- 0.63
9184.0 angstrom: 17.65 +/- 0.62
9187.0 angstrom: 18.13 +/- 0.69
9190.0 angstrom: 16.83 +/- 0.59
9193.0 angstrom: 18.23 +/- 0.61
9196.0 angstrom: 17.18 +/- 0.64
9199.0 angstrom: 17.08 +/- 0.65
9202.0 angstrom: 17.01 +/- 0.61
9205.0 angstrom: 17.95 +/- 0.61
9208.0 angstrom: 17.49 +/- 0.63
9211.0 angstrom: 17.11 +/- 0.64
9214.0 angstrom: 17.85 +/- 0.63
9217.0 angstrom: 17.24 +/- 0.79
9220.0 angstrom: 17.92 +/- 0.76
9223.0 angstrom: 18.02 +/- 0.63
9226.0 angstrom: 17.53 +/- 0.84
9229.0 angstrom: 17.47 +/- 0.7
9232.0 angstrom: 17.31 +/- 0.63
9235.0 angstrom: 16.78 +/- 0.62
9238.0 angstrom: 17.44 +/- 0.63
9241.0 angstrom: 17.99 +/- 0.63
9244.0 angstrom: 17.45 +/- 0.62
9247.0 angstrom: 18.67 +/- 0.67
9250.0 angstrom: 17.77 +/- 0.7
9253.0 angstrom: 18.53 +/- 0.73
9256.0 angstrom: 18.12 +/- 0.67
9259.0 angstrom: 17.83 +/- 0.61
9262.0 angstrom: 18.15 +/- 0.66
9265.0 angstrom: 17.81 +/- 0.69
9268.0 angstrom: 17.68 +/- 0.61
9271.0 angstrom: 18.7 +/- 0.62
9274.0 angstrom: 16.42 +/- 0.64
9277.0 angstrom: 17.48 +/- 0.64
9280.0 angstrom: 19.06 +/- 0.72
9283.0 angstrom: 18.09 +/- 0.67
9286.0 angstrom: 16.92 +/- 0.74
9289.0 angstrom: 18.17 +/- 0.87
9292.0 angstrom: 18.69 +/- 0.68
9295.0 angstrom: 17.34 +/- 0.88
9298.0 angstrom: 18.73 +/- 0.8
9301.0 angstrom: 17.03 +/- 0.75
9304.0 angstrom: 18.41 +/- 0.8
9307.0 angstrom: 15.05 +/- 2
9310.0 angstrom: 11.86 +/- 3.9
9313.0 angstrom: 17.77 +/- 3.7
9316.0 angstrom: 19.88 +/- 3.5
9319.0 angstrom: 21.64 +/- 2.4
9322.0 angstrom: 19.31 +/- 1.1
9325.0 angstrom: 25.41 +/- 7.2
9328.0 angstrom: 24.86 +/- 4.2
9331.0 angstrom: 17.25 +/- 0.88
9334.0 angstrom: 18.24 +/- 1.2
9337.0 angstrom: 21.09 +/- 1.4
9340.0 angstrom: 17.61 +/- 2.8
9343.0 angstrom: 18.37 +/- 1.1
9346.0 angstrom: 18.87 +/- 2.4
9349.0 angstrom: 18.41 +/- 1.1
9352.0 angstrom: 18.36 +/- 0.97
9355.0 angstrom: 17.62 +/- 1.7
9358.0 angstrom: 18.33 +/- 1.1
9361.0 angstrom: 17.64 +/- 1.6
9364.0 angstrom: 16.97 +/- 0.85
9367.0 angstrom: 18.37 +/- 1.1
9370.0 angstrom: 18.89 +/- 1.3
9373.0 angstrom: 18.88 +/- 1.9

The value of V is 0.07 mag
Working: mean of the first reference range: 18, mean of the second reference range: 18.5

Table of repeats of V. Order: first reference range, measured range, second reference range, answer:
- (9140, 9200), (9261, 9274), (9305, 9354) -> 0.03 mag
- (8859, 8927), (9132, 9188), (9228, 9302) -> 0.02 mag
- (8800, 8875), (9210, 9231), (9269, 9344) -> 0.05 mag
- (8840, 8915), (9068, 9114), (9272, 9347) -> 0.08 mag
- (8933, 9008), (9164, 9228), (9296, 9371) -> 0.05 mag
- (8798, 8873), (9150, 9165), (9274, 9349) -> 0.06 mag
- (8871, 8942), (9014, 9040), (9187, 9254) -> 0.03 mag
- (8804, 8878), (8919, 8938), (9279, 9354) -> 0.04 mag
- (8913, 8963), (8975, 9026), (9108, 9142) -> 0.00 mag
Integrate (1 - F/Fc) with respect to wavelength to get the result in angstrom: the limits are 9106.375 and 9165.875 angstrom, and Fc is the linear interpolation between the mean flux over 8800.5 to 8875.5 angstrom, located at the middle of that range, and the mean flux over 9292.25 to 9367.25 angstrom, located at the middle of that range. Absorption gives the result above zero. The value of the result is 2.2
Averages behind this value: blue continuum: 18.1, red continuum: 18.6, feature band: 17.7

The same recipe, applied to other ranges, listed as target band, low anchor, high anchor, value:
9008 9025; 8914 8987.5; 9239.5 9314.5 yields 0.3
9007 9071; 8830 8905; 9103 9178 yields 1.3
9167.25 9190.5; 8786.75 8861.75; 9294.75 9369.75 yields 1.1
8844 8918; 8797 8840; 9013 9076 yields -2.6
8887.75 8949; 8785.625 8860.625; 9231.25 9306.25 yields 0.2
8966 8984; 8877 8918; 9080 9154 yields 0.6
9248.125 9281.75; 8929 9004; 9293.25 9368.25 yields 0.9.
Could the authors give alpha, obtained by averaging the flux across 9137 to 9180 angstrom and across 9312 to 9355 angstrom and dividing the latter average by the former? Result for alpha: 1.1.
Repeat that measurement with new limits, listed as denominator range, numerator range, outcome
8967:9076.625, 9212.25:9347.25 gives 1.03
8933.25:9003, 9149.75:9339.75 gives 1.01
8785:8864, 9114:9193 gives 0.97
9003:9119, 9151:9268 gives 1.01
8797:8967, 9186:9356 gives 1.00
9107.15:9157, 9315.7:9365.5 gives 1.08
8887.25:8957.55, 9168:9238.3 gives 0.97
